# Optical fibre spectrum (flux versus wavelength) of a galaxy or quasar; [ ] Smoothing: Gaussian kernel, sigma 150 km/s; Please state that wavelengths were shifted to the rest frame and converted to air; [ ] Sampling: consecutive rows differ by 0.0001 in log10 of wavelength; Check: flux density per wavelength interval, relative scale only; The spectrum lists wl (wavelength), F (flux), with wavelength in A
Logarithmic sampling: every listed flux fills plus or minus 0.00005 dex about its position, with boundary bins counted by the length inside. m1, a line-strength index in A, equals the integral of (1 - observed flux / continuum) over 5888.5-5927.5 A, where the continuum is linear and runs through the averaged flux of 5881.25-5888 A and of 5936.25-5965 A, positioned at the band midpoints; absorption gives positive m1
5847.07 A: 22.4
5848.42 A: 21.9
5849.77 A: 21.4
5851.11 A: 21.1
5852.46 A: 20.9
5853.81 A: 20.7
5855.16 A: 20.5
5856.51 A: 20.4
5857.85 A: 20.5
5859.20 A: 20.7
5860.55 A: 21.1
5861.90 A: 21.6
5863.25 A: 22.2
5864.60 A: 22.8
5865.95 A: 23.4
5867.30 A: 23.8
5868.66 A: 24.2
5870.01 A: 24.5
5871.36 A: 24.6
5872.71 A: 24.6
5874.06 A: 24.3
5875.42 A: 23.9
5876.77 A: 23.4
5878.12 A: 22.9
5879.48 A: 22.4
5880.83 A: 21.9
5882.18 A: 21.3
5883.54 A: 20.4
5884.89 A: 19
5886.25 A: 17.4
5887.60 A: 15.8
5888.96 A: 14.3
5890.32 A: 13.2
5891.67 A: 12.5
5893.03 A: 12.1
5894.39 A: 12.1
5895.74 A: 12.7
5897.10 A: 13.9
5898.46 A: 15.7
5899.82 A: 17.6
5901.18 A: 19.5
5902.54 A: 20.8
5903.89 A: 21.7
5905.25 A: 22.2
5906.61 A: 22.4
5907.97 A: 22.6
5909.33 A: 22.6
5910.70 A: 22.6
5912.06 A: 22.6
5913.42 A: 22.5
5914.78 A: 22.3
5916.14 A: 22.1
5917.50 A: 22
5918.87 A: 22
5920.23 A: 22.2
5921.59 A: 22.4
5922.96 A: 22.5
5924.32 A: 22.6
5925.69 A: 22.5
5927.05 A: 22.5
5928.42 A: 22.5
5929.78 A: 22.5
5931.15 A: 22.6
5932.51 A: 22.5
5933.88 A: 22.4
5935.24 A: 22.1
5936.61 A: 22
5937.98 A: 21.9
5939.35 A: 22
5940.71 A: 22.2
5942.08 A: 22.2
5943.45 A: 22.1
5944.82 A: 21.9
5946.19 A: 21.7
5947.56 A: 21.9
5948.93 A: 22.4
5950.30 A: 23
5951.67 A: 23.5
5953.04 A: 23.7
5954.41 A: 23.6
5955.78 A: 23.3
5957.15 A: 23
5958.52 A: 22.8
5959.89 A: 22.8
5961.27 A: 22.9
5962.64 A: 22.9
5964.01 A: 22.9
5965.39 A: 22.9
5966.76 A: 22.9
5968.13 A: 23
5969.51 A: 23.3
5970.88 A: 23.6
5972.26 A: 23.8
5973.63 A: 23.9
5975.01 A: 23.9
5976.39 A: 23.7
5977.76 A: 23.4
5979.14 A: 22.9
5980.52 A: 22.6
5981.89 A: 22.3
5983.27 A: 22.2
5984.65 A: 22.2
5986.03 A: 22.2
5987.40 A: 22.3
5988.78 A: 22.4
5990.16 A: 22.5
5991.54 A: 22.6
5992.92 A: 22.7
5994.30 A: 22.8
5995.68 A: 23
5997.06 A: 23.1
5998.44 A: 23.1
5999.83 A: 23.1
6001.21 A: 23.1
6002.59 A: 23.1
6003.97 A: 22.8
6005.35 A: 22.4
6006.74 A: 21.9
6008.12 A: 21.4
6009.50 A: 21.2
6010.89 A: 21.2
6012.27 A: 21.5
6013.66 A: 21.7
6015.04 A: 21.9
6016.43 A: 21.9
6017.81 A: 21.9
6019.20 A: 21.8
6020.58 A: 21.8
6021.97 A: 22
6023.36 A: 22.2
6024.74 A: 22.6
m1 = 1.6 A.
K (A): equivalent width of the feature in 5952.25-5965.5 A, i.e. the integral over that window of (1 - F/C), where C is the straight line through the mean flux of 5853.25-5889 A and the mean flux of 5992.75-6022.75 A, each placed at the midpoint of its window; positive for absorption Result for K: -0.6 A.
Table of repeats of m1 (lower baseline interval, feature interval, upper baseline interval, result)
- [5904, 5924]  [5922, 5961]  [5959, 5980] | 0.4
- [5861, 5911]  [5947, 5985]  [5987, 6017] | -2.5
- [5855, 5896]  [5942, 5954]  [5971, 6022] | -0.5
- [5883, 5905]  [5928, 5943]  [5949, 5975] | -1.3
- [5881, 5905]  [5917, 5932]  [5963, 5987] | -2.6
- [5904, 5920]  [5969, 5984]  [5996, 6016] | -0.6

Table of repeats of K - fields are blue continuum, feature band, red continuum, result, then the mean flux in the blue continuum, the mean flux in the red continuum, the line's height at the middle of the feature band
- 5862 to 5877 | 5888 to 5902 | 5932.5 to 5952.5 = 5.3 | 23.7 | 22.3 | 23.2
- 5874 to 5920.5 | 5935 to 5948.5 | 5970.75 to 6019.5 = -0.7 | 19.5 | 22.5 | 20.9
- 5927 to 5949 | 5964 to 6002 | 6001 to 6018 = -1.5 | 22.2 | 22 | 22.1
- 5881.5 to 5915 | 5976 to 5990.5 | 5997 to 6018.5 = -0.9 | 18.3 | 22.2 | 21.3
